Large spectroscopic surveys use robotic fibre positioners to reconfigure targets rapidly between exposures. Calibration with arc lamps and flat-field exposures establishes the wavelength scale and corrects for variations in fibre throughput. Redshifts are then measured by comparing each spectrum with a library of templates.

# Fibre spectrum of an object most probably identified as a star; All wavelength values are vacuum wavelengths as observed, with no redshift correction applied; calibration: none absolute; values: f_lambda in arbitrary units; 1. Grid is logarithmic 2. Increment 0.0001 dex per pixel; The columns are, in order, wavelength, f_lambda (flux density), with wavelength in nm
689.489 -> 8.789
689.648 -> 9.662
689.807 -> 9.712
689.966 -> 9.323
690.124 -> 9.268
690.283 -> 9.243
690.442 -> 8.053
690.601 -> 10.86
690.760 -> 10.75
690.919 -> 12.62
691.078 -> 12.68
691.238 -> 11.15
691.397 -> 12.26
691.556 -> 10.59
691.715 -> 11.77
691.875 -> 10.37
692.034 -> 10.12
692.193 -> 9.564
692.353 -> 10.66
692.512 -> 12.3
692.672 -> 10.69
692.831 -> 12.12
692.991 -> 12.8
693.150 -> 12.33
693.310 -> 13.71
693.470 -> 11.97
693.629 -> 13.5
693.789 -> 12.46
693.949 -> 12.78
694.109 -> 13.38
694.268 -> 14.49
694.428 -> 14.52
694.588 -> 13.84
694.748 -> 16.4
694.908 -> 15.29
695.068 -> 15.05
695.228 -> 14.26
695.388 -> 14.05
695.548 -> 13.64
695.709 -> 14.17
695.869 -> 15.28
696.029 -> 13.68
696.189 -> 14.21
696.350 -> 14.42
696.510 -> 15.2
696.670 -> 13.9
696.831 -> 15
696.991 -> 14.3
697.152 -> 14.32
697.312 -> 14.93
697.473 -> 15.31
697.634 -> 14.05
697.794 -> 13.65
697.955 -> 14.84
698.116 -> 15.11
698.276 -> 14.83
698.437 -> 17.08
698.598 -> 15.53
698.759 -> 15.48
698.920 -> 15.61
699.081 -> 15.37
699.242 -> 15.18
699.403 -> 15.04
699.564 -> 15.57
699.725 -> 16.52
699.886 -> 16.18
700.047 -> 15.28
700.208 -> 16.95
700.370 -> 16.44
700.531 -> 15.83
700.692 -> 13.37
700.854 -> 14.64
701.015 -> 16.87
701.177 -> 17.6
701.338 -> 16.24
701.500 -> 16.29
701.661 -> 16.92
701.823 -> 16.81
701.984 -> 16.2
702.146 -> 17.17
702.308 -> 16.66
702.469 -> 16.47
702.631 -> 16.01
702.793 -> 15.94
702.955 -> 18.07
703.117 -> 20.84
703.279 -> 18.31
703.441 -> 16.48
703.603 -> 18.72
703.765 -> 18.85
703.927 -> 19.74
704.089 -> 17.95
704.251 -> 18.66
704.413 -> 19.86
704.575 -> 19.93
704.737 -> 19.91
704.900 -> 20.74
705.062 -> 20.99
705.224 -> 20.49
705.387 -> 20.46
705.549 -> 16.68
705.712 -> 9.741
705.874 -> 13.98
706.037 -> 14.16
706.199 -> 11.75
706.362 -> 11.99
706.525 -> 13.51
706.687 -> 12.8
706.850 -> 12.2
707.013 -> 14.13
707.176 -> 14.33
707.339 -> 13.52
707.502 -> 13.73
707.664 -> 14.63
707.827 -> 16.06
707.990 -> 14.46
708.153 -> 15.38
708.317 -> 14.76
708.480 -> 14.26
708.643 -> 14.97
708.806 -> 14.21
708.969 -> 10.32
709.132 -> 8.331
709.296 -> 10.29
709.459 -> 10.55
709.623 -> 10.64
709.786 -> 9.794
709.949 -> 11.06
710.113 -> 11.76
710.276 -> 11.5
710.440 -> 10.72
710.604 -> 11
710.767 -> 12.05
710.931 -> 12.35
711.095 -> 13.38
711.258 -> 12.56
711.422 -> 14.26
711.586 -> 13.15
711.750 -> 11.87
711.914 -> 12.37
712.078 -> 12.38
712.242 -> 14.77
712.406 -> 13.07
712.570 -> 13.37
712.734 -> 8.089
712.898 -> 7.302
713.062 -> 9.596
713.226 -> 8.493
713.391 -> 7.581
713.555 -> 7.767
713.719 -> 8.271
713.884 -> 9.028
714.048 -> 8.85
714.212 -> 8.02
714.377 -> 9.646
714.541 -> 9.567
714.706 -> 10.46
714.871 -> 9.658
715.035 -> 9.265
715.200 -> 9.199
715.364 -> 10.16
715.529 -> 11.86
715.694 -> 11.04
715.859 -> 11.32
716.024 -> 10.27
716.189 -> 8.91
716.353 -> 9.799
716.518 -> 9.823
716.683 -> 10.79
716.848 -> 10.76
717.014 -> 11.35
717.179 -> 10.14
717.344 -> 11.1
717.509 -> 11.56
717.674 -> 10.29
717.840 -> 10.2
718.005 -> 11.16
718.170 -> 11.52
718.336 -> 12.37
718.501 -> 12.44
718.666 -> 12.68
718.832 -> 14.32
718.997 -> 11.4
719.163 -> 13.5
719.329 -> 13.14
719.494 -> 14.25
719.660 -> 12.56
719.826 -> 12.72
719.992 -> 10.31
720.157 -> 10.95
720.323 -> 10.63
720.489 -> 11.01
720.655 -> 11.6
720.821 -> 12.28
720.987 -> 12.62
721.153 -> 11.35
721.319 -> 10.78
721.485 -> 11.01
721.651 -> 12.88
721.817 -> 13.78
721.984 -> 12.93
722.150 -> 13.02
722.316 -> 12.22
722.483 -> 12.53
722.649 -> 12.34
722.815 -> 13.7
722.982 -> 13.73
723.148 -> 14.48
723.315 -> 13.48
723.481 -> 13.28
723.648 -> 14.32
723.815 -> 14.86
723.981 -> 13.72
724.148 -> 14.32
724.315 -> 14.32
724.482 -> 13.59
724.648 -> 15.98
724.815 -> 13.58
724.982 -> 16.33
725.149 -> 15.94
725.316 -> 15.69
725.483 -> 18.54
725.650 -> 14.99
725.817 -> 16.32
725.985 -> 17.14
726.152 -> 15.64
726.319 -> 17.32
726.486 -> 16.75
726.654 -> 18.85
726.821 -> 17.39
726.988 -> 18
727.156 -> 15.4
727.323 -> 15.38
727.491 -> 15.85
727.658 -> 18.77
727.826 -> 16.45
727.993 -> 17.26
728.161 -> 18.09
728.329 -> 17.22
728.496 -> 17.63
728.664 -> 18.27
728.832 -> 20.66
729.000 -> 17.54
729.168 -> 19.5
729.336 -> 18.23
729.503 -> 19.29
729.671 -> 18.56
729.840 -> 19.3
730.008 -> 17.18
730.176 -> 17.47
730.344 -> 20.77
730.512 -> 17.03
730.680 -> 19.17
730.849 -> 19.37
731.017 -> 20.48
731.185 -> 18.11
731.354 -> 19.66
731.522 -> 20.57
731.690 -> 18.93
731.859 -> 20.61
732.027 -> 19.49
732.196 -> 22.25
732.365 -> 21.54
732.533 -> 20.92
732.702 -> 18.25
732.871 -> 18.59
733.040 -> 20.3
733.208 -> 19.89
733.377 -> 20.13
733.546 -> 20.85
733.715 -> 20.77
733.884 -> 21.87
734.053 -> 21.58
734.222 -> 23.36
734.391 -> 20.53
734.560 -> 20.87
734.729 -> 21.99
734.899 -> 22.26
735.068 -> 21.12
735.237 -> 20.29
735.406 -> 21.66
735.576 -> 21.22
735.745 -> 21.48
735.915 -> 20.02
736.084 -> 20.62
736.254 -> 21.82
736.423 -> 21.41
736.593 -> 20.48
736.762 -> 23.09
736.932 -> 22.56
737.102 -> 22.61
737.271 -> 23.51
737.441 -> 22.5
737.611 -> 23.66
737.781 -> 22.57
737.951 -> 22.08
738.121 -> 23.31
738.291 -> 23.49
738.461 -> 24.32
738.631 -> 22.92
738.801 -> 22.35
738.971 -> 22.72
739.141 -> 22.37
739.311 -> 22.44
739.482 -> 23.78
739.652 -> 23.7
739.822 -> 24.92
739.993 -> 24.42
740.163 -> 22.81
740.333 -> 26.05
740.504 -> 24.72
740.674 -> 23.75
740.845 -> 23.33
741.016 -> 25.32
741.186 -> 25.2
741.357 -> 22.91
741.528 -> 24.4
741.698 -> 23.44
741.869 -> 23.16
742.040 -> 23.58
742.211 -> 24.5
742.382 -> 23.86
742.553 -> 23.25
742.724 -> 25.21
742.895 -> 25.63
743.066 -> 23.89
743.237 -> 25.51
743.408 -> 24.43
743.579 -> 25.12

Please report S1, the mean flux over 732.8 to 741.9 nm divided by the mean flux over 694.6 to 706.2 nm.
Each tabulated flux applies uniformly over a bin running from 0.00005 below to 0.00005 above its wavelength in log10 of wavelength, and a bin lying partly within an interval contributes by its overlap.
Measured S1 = 1.39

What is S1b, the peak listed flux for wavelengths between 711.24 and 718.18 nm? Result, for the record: 14.77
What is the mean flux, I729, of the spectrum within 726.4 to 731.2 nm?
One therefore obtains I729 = 18.1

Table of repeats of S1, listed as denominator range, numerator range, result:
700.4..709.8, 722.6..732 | 1.08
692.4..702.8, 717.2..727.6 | 0.92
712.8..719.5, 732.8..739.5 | 2.10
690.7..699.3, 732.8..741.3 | 1.65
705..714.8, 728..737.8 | 1.66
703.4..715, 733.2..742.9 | 1.73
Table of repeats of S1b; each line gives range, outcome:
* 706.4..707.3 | 14.33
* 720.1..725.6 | 18.54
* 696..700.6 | 17.08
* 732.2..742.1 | 26.05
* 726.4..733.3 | 22.25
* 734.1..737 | 23.36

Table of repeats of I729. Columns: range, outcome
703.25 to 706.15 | 18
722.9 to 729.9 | 16.5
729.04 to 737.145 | 20.4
